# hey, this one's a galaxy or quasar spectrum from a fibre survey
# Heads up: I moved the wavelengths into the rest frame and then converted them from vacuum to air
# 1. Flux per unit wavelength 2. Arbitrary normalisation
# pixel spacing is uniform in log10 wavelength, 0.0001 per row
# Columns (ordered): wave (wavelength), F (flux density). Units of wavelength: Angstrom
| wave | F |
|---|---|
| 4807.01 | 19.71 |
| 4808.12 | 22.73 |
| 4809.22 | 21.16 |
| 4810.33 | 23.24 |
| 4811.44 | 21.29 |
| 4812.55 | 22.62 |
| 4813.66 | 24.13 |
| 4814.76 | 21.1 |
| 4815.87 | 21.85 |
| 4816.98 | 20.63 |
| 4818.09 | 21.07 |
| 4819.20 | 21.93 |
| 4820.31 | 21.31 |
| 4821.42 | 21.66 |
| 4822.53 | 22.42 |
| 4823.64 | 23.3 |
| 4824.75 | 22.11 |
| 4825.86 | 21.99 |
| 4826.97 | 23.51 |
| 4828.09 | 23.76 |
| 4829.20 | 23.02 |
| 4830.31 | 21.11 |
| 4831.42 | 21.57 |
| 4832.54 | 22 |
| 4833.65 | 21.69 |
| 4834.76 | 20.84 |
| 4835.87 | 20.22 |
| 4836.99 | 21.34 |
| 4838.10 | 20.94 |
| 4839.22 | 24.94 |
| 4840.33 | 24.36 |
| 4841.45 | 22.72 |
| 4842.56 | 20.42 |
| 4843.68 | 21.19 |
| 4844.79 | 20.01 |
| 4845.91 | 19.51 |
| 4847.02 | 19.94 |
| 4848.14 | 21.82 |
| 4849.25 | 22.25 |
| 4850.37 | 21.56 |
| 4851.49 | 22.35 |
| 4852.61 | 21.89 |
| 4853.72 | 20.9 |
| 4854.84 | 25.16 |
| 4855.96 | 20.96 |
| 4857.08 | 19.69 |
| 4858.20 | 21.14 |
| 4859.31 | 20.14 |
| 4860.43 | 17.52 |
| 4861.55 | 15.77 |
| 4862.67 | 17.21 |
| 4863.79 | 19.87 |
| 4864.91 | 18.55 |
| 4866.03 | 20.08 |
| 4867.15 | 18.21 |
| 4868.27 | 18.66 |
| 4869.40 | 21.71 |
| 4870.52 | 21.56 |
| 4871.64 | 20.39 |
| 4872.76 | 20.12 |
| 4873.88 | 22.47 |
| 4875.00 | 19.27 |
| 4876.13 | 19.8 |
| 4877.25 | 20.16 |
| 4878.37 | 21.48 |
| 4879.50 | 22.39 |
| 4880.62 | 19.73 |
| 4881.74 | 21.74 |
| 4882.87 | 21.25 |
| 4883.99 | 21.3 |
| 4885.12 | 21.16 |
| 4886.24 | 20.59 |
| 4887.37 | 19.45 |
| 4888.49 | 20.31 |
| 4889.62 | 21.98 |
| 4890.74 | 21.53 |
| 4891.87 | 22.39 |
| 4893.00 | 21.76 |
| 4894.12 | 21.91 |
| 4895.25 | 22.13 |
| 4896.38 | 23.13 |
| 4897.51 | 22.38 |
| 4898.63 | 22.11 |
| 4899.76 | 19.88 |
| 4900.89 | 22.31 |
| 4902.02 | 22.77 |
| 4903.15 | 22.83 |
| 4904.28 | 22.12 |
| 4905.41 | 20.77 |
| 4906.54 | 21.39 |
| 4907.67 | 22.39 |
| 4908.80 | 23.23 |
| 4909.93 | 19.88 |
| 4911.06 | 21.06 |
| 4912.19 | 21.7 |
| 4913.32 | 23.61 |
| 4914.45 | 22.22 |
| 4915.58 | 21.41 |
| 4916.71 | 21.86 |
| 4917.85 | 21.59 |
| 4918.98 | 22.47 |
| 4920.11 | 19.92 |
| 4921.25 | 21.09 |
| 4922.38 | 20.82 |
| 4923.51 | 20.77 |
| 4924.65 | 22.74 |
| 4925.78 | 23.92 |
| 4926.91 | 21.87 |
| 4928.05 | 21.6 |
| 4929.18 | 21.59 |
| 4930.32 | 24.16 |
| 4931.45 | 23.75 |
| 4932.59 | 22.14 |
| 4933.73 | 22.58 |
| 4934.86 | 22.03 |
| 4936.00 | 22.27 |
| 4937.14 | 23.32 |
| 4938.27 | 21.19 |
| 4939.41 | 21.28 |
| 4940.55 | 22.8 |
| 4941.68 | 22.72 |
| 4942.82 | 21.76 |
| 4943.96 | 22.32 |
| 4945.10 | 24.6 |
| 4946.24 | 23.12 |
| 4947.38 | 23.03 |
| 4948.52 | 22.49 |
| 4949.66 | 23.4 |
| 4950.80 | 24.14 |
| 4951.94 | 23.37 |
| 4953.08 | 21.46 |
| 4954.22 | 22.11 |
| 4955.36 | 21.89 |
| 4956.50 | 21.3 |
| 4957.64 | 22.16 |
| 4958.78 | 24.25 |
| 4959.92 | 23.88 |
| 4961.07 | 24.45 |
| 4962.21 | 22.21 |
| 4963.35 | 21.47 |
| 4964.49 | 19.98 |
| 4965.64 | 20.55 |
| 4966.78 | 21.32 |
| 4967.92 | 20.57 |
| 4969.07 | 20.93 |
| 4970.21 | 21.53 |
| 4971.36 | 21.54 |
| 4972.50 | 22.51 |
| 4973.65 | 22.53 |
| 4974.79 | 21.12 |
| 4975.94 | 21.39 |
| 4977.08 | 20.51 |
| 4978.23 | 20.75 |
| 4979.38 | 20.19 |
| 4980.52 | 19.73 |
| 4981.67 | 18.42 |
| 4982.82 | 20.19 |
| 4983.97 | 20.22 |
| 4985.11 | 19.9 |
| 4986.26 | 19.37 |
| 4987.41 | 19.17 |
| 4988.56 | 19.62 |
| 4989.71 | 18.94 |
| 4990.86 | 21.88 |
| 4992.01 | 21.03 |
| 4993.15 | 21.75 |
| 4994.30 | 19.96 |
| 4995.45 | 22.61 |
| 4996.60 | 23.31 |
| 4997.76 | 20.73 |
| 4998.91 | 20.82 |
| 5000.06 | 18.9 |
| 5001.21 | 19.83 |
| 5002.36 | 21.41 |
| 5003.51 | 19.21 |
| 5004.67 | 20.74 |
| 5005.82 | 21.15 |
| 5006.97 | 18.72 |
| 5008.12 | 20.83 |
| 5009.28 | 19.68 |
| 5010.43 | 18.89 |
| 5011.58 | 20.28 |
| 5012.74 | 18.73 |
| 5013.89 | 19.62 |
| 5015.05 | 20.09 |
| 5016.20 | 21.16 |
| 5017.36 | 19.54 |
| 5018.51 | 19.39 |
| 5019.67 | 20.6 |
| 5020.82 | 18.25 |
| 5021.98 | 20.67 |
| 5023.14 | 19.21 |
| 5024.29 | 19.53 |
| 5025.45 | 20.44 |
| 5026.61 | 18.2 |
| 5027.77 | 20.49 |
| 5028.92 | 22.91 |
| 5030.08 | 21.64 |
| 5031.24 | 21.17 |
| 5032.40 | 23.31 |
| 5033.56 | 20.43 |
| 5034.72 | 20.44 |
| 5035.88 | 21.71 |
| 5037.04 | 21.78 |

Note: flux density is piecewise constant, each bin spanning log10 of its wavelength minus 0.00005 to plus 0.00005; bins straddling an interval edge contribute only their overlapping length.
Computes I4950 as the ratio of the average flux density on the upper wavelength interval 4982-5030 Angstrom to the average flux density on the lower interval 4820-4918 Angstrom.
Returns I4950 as 0.9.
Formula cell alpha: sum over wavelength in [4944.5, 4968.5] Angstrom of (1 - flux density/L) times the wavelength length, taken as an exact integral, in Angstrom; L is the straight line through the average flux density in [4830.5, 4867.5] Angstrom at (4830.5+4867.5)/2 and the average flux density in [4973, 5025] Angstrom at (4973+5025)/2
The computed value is -2.4 Angstrom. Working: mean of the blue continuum 20.8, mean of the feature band 22.5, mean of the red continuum 20.2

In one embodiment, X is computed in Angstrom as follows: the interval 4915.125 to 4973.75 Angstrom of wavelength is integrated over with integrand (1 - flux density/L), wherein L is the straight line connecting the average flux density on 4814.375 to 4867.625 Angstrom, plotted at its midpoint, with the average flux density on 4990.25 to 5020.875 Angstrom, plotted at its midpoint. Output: -4.32 Angstrom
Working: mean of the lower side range 21.2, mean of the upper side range 20.4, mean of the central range 22.2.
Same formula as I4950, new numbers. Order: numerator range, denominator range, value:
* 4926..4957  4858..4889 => 1.12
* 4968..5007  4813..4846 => 0.94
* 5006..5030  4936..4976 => 0.90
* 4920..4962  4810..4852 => 1.03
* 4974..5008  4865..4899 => 0.97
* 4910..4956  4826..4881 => 1.06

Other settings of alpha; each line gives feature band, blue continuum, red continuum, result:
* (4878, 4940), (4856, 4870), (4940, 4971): -3.3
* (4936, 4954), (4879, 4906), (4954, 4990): -1.2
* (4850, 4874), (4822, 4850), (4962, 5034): 1.6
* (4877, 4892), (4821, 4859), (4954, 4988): 0.4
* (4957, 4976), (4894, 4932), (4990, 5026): -0.8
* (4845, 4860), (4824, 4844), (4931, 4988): 0.5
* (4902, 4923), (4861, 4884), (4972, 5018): -1.6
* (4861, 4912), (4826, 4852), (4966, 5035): 1.1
